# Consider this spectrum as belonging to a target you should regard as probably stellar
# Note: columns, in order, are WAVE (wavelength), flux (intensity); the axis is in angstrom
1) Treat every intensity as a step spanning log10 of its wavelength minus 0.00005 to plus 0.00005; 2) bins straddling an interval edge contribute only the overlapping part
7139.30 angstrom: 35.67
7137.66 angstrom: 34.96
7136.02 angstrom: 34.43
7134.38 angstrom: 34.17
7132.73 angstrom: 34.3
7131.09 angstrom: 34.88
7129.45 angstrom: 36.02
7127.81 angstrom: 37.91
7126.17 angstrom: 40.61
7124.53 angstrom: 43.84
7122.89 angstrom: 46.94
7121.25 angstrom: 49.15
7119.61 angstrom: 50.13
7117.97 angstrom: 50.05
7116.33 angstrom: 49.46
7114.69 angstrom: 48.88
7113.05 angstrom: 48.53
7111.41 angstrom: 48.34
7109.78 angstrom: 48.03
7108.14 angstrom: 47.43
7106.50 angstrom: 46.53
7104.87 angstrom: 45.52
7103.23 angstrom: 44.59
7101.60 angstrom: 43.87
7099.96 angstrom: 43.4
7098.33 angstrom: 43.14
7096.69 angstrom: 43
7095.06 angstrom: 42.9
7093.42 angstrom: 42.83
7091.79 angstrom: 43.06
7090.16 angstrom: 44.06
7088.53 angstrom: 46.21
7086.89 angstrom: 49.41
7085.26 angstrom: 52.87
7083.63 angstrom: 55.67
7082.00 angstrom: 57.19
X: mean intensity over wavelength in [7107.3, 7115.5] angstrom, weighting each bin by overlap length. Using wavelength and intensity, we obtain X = 48.2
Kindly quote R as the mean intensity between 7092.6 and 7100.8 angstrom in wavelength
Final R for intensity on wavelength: 43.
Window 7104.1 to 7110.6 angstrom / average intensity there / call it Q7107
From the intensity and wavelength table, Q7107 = 46.9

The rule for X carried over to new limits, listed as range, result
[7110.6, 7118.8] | 49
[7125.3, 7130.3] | 38.3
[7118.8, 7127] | 46.1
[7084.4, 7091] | 48.2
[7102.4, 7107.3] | 45.6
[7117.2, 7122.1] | 49.7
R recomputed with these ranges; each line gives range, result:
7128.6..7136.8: 34.8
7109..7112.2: 48.3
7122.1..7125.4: 45.3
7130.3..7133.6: 34.5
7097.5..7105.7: 44.1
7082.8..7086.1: 54.3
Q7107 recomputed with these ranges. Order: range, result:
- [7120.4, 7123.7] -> 48.1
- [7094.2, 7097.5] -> 42.9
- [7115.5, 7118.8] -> 49.7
